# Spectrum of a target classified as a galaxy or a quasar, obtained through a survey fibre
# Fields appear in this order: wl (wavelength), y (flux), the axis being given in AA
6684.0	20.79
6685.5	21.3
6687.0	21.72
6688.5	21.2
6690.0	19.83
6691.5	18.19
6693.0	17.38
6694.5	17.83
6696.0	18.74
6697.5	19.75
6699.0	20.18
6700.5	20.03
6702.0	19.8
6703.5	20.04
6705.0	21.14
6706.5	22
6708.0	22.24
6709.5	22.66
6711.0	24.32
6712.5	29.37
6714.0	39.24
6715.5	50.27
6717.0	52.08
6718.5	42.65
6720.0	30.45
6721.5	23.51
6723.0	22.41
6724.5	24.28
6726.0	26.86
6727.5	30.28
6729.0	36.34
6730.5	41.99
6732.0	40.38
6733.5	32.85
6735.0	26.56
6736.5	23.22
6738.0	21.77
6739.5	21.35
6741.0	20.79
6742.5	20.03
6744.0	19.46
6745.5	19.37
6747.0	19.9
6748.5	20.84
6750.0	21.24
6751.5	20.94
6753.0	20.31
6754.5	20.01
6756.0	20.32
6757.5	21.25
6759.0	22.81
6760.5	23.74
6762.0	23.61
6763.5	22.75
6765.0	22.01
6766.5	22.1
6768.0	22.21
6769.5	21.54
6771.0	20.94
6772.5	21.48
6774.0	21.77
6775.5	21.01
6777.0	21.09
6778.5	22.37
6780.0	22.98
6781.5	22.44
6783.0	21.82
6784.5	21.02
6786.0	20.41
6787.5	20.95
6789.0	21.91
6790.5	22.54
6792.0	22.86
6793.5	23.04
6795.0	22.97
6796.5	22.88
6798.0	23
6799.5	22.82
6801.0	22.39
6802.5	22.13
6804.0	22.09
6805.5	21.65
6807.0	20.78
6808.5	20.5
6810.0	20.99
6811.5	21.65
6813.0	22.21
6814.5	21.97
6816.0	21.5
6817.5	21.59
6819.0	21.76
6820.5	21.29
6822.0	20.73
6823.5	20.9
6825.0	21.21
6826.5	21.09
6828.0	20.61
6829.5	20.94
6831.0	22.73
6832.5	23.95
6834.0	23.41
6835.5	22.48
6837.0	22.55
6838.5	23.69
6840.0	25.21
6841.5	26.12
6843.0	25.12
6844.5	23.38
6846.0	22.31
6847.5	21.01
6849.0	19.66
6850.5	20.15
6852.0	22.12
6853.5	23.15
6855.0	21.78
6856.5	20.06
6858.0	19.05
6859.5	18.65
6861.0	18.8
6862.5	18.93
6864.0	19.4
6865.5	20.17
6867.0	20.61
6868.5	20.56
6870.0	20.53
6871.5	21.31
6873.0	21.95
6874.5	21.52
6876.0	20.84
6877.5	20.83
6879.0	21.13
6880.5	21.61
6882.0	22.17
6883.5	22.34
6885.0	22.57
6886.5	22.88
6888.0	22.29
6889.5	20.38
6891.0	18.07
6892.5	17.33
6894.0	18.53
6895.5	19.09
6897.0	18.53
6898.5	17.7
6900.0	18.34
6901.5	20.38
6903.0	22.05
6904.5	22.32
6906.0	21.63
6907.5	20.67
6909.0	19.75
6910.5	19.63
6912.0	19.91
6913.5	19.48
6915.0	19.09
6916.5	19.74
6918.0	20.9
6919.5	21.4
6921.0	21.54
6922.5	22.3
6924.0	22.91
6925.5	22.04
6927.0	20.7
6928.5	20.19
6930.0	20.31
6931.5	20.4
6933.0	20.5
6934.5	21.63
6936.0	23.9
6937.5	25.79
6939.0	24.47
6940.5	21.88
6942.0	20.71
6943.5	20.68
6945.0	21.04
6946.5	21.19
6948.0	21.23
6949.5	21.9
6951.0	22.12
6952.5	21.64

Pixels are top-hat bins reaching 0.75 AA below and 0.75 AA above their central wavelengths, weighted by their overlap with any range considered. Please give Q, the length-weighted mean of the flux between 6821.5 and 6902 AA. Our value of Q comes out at 21.1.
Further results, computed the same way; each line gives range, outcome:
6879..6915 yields 20.3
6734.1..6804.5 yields 21.8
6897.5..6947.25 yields 21.1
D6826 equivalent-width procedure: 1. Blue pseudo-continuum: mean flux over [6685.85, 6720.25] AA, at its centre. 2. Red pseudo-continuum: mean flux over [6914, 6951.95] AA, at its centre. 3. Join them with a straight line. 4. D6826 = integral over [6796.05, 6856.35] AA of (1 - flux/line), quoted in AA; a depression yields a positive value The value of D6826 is 3.33 AA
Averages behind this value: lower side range 25.6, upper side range 21.5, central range 22.1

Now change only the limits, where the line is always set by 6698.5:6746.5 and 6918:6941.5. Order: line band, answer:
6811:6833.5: 3.0 AA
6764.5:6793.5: 4.8 AA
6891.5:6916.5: 3.3 AA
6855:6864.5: 1.8 AA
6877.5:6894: 1.6 AA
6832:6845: 0.3 AA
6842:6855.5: 1.1 AA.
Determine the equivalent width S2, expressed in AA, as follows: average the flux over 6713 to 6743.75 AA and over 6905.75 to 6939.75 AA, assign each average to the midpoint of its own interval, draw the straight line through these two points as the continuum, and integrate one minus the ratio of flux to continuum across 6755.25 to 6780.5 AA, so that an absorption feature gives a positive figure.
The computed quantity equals 6.2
